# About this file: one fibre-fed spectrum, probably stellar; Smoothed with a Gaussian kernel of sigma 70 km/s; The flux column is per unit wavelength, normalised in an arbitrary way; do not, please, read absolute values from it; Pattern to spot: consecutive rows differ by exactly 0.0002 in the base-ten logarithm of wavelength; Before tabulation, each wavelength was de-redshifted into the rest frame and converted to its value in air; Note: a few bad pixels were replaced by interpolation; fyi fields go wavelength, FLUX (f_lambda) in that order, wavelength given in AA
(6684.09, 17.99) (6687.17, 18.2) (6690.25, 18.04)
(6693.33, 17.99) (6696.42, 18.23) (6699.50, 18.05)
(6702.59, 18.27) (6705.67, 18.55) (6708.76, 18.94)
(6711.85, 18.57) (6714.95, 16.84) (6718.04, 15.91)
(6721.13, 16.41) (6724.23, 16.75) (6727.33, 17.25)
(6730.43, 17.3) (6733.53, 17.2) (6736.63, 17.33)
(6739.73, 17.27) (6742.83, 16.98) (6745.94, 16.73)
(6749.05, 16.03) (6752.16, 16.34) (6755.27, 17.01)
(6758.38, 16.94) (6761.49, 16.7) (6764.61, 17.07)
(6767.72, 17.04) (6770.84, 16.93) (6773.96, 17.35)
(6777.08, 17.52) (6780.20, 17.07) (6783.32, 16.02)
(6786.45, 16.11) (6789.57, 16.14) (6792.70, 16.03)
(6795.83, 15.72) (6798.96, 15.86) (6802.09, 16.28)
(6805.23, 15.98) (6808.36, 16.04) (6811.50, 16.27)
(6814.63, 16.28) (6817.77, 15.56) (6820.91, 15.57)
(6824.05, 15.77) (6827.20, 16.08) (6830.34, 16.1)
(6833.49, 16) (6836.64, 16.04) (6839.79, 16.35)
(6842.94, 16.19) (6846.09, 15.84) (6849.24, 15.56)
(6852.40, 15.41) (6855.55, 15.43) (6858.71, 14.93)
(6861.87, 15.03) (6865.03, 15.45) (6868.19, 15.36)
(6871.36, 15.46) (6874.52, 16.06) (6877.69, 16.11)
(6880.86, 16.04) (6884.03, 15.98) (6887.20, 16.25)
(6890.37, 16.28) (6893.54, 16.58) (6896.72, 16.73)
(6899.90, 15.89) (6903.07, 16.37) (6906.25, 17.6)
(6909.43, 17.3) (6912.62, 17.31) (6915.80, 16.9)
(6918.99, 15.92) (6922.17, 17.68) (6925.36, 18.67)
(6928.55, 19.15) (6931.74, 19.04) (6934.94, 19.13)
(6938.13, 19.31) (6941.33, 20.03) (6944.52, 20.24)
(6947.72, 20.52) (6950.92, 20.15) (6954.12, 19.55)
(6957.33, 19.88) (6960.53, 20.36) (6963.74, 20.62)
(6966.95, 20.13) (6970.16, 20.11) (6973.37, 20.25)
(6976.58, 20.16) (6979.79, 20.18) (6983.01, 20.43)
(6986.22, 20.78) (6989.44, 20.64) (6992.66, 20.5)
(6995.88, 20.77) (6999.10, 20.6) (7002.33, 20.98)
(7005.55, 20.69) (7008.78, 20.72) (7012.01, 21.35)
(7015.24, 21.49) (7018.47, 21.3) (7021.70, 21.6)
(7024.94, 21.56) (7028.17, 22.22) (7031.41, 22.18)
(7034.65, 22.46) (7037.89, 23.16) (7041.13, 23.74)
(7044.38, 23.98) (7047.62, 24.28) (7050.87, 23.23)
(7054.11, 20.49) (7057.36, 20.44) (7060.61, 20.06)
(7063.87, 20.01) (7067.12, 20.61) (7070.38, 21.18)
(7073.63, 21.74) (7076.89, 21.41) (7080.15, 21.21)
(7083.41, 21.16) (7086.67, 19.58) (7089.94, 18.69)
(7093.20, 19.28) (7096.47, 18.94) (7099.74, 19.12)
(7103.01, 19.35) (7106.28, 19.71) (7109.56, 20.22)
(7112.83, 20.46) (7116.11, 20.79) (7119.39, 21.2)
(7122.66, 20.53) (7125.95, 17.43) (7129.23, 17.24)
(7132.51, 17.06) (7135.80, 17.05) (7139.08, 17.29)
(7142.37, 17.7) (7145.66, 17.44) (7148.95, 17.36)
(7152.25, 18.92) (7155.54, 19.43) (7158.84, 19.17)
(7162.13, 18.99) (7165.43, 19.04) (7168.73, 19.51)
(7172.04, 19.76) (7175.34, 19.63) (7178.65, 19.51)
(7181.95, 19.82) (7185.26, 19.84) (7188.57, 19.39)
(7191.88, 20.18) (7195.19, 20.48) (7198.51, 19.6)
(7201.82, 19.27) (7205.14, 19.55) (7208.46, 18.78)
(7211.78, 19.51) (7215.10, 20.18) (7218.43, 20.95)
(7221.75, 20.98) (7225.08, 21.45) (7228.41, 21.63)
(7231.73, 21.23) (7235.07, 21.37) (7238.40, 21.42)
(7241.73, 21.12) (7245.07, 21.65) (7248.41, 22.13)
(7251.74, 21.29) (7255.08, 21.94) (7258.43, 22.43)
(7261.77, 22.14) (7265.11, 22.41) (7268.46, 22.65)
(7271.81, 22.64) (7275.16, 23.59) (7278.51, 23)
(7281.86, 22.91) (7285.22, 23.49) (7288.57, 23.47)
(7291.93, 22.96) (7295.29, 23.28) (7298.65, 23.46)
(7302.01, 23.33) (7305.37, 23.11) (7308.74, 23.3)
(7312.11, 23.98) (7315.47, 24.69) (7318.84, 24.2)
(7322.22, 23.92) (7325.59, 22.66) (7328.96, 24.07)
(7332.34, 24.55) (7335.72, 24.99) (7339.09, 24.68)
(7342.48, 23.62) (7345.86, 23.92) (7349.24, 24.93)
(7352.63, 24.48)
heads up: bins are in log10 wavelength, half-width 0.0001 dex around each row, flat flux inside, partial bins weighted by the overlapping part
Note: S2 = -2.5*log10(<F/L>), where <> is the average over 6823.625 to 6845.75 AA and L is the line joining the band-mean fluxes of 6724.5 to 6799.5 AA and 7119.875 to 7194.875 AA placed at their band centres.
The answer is 0.07 mag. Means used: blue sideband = 16.8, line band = 16.1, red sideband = 18.8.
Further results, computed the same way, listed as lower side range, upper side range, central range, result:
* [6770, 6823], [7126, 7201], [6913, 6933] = -0.043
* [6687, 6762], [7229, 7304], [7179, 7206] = 0.104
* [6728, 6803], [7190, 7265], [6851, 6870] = 0.153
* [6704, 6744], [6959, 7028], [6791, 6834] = 0.158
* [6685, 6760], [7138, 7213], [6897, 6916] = 0.075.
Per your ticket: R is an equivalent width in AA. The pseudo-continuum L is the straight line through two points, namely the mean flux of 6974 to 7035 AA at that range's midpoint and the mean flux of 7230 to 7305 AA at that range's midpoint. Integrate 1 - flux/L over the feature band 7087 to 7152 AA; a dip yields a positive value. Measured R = 8.6 AA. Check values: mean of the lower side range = 21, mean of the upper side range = 22.5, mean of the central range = 18.8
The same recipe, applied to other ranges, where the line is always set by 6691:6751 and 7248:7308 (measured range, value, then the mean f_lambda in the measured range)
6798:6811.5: 1.6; 16.1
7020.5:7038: -1.5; 22.1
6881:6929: 5.7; 16.9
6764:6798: 2.6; 16.6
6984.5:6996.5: -0.4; 20.7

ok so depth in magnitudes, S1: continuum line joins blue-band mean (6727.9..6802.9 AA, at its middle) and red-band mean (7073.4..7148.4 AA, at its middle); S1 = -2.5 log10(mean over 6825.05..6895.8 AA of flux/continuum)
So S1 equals 0.10 mag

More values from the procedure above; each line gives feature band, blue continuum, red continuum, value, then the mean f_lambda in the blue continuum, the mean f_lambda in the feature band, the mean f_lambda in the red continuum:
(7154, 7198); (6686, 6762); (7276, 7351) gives 0.14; 17.4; 19.6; 23.8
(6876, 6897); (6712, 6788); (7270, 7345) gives 0.14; 16.9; 16.2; 23.6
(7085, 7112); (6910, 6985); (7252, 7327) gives 0.09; 19.4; 19.4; 23.1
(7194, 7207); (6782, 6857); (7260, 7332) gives 0.11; 15.9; 19.7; 23.3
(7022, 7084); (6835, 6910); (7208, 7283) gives -0.17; 16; 21.9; 21.7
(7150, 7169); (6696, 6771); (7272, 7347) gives 0.15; 17.2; 19.1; 23.7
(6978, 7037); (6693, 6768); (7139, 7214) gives -0.15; 17.3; 21.2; 19.2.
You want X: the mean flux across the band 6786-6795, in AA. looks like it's 16.1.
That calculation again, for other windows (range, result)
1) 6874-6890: 16.1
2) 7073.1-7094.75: 20.4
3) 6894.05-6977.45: 18.8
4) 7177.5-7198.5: 19.9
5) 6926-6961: 19.7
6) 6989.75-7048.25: 21.8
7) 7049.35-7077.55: 21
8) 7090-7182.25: 19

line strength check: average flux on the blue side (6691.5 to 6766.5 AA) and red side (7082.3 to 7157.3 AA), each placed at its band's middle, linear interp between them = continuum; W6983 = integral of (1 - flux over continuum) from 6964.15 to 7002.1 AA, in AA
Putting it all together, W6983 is -4.3 AA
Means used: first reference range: 17.3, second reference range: 18.9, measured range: 20.4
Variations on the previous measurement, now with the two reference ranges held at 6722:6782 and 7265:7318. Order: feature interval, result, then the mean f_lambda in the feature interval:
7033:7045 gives -1.7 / 23.3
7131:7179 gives 7.1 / 18.5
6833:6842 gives 0.9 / 16.1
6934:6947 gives -0.4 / 19.8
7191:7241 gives 4.4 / 20.5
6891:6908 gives 1.9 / 16.6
